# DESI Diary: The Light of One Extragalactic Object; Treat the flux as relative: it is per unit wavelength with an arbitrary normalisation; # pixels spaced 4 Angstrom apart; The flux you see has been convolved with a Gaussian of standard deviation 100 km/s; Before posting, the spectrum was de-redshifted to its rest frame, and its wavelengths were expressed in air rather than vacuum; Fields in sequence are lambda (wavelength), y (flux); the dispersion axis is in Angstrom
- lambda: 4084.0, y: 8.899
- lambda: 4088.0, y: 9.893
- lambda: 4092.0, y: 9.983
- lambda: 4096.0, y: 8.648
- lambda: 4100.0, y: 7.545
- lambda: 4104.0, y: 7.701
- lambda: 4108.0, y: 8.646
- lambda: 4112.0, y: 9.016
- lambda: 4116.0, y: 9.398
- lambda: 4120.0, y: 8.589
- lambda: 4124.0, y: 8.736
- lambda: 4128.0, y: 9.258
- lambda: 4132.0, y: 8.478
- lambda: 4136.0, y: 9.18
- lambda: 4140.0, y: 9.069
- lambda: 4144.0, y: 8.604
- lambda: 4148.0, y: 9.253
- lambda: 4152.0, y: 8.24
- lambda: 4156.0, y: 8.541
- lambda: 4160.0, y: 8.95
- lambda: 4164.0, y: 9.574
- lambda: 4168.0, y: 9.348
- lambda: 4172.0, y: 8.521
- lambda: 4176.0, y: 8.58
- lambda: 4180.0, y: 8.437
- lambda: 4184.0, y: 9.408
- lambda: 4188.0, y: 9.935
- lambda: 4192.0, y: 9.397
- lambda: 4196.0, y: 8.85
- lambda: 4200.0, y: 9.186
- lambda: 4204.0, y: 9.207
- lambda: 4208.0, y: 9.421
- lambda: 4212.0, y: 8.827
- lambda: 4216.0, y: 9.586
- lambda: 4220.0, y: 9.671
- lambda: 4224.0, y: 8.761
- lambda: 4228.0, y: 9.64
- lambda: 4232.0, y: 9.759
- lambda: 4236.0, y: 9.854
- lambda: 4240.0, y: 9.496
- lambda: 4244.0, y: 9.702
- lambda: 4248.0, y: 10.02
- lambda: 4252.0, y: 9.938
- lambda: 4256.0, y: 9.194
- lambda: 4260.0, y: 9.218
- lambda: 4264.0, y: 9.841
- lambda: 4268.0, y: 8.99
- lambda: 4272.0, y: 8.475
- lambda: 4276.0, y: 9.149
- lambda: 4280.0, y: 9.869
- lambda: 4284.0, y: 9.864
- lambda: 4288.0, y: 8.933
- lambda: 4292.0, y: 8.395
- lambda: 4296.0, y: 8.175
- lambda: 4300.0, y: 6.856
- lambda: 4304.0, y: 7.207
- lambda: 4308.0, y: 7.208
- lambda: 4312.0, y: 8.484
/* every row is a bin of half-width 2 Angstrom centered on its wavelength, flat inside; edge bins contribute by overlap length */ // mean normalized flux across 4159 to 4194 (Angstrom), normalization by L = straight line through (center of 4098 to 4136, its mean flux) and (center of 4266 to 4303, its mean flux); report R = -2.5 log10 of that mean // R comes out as -0.06 mag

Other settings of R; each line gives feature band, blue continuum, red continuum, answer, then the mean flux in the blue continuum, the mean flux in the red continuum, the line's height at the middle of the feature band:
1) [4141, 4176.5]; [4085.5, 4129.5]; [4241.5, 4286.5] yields 0.023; 8.85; 9.47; 9.05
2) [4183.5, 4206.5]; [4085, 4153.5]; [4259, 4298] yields -0.044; 8.84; 9.09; 8.96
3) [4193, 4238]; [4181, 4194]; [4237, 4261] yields 0.024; 9.49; 9.62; 9.55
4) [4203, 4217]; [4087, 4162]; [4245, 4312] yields -0.050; 8.81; 8.84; 8.83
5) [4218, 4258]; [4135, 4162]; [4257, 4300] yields -0.078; 8.82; 8.99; 8.94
